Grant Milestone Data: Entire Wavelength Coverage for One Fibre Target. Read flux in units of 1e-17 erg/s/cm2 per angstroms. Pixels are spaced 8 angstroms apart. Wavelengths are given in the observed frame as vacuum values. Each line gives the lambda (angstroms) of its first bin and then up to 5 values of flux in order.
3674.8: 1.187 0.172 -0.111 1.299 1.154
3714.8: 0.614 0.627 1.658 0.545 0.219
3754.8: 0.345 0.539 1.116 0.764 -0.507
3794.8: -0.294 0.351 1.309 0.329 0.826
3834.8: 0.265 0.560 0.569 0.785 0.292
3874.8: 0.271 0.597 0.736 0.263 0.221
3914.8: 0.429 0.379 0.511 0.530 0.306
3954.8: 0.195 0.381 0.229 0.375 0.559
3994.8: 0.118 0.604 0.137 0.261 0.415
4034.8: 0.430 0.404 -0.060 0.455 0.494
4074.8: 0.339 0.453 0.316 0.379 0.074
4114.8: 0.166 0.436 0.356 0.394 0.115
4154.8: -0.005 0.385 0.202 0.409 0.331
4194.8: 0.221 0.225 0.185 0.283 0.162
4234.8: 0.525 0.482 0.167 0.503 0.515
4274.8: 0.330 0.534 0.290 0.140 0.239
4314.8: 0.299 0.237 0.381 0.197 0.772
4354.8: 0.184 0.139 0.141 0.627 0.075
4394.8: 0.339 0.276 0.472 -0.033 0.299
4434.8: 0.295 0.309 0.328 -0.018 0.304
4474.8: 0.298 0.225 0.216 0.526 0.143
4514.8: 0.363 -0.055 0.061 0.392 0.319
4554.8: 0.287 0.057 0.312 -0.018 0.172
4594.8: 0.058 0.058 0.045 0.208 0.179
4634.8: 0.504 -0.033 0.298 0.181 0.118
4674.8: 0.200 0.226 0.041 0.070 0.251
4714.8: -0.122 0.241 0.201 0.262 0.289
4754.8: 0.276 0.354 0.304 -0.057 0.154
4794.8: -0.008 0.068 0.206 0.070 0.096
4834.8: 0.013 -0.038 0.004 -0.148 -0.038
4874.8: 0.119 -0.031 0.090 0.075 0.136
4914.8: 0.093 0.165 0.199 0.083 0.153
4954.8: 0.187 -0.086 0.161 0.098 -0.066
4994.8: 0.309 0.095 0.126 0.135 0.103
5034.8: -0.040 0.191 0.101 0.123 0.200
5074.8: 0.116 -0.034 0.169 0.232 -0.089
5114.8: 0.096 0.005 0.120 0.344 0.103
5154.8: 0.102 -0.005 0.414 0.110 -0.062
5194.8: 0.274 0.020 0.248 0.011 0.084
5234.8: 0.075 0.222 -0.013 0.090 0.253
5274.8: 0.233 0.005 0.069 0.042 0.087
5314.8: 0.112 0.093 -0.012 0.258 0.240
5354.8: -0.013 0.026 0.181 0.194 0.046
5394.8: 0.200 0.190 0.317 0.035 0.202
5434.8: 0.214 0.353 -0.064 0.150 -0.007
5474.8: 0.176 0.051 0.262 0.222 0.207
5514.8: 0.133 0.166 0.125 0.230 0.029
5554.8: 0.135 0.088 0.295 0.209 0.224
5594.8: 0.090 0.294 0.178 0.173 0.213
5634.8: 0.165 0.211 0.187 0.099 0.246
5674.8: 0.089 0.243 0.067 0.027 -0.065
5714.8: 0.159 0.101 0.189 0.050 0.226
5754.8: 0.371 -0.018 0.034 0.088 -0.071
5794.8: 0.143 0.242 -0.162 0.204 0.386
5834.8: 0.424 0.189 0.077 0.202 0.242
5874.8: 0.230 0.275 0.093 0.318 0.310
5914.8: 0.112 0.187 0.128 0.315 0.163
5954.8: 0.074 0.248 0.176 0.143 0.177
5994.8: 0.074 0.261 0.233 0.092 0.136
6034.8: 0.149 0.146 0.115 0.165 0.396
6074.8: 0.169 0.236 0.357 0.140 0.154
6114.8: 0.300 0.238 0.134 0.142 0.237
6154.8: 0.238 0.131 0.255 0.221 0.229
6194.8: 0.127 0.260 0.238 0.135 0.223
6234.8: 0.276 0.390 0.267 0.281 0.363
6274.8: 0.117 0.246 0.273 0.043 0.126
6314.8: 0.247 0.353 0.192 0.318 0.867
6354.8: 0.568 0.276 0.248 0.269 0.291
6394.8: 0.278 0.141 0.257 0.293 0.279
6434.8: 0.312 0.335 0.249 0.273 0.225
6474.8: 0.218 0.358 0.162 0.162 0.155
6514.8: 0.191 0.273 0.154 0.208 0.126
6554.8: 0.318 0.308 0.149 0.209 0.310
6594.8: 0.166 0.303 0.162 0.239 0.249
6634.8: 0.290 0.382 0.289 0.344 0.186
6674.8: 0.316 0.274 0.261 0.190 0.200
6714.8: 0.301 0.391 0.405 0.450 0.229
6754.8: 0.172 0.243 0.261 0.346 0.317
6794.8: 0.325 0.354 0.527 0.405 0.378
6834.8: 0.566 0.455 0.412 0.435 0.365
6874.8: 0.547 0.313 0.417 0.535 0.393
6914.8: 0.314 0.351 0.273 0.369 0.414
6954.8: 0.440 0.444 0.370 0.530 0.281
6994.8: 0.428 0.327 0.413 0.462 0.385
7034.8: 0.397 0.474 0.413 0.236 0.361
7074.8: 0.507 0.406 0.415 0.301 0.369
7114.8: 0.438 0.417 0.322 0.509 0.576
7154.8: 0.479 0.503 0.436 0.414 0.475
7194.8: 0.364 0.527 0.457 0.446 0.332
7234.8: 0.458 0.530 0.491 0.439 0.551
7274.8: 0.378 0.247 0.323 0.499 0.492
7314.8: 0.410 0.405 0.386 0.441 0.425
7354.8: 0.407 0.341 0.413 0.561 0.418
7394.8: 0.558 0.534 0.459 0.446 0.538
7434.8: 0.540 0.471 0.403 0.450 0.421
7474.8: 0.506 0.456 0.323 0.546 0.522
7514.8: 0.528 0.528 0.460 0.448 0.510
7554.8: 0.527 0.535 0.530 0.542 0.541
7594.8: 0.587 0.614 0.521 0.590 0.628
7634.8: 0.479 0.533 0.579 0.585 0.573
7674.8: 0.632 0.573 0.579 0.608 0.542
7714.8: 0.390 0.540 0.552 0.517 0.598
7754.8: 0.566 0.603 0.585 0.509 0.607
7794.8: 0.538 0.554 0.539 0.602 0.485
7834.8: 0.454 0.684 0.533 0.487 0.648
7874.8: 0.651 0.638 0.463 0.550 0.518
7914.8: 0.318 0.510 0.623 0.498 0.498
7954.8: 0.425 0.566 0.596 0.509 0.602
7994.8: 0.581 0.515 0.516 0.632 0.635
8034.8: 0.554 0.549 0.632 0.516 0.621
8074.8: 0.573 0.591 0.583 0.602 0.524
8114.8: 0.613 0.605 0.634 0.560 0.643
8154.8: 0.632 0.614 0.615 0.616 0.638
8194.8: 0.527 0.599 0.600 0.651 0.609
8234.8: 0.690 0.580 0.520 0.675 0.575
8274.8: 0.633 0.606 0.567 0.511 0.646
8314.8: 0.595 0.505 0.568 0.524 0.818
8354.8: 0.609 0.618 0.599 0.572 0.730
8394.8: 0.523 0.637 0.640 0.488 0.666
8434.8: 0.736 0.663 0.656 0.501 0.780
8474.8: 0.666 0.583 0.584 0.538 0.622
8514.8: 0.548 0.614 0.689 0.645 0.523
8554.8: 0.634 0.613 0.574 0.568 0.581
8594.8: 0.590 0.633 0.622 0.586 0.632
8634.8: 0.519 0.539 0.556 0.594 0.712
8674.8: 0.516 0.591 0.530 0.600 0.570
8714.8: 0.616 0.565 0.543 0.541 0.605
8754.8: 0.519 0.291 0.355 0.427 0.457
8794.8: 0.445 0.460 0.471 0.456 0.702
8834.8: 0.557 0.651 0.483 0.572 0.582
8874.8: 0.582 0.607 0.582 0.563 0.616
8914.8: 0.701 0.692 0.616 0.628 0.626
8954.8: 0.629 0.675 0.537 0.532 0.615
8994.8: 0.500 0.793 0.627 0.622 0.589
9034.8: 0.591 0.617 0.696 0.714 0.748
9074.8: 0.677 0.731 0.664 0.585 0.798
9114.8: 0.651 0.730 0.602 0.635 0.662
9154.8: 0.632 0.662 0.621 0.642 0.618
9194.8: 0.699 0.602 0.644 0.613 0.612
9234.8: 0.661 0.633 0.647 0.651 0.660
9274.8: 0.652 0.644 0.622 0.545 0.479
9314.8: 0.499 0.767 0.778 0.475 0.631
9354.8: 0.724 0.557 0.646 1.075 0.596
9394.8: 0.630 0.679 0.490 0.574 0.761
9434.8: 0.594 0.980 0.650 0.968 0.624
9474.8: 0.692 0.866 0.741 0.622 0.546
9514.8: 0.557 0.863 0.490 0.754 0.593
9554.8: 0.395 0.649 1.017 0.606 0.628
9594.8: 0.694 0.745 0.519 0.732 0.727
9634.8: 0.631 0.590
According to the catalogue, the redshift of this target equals 0.703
